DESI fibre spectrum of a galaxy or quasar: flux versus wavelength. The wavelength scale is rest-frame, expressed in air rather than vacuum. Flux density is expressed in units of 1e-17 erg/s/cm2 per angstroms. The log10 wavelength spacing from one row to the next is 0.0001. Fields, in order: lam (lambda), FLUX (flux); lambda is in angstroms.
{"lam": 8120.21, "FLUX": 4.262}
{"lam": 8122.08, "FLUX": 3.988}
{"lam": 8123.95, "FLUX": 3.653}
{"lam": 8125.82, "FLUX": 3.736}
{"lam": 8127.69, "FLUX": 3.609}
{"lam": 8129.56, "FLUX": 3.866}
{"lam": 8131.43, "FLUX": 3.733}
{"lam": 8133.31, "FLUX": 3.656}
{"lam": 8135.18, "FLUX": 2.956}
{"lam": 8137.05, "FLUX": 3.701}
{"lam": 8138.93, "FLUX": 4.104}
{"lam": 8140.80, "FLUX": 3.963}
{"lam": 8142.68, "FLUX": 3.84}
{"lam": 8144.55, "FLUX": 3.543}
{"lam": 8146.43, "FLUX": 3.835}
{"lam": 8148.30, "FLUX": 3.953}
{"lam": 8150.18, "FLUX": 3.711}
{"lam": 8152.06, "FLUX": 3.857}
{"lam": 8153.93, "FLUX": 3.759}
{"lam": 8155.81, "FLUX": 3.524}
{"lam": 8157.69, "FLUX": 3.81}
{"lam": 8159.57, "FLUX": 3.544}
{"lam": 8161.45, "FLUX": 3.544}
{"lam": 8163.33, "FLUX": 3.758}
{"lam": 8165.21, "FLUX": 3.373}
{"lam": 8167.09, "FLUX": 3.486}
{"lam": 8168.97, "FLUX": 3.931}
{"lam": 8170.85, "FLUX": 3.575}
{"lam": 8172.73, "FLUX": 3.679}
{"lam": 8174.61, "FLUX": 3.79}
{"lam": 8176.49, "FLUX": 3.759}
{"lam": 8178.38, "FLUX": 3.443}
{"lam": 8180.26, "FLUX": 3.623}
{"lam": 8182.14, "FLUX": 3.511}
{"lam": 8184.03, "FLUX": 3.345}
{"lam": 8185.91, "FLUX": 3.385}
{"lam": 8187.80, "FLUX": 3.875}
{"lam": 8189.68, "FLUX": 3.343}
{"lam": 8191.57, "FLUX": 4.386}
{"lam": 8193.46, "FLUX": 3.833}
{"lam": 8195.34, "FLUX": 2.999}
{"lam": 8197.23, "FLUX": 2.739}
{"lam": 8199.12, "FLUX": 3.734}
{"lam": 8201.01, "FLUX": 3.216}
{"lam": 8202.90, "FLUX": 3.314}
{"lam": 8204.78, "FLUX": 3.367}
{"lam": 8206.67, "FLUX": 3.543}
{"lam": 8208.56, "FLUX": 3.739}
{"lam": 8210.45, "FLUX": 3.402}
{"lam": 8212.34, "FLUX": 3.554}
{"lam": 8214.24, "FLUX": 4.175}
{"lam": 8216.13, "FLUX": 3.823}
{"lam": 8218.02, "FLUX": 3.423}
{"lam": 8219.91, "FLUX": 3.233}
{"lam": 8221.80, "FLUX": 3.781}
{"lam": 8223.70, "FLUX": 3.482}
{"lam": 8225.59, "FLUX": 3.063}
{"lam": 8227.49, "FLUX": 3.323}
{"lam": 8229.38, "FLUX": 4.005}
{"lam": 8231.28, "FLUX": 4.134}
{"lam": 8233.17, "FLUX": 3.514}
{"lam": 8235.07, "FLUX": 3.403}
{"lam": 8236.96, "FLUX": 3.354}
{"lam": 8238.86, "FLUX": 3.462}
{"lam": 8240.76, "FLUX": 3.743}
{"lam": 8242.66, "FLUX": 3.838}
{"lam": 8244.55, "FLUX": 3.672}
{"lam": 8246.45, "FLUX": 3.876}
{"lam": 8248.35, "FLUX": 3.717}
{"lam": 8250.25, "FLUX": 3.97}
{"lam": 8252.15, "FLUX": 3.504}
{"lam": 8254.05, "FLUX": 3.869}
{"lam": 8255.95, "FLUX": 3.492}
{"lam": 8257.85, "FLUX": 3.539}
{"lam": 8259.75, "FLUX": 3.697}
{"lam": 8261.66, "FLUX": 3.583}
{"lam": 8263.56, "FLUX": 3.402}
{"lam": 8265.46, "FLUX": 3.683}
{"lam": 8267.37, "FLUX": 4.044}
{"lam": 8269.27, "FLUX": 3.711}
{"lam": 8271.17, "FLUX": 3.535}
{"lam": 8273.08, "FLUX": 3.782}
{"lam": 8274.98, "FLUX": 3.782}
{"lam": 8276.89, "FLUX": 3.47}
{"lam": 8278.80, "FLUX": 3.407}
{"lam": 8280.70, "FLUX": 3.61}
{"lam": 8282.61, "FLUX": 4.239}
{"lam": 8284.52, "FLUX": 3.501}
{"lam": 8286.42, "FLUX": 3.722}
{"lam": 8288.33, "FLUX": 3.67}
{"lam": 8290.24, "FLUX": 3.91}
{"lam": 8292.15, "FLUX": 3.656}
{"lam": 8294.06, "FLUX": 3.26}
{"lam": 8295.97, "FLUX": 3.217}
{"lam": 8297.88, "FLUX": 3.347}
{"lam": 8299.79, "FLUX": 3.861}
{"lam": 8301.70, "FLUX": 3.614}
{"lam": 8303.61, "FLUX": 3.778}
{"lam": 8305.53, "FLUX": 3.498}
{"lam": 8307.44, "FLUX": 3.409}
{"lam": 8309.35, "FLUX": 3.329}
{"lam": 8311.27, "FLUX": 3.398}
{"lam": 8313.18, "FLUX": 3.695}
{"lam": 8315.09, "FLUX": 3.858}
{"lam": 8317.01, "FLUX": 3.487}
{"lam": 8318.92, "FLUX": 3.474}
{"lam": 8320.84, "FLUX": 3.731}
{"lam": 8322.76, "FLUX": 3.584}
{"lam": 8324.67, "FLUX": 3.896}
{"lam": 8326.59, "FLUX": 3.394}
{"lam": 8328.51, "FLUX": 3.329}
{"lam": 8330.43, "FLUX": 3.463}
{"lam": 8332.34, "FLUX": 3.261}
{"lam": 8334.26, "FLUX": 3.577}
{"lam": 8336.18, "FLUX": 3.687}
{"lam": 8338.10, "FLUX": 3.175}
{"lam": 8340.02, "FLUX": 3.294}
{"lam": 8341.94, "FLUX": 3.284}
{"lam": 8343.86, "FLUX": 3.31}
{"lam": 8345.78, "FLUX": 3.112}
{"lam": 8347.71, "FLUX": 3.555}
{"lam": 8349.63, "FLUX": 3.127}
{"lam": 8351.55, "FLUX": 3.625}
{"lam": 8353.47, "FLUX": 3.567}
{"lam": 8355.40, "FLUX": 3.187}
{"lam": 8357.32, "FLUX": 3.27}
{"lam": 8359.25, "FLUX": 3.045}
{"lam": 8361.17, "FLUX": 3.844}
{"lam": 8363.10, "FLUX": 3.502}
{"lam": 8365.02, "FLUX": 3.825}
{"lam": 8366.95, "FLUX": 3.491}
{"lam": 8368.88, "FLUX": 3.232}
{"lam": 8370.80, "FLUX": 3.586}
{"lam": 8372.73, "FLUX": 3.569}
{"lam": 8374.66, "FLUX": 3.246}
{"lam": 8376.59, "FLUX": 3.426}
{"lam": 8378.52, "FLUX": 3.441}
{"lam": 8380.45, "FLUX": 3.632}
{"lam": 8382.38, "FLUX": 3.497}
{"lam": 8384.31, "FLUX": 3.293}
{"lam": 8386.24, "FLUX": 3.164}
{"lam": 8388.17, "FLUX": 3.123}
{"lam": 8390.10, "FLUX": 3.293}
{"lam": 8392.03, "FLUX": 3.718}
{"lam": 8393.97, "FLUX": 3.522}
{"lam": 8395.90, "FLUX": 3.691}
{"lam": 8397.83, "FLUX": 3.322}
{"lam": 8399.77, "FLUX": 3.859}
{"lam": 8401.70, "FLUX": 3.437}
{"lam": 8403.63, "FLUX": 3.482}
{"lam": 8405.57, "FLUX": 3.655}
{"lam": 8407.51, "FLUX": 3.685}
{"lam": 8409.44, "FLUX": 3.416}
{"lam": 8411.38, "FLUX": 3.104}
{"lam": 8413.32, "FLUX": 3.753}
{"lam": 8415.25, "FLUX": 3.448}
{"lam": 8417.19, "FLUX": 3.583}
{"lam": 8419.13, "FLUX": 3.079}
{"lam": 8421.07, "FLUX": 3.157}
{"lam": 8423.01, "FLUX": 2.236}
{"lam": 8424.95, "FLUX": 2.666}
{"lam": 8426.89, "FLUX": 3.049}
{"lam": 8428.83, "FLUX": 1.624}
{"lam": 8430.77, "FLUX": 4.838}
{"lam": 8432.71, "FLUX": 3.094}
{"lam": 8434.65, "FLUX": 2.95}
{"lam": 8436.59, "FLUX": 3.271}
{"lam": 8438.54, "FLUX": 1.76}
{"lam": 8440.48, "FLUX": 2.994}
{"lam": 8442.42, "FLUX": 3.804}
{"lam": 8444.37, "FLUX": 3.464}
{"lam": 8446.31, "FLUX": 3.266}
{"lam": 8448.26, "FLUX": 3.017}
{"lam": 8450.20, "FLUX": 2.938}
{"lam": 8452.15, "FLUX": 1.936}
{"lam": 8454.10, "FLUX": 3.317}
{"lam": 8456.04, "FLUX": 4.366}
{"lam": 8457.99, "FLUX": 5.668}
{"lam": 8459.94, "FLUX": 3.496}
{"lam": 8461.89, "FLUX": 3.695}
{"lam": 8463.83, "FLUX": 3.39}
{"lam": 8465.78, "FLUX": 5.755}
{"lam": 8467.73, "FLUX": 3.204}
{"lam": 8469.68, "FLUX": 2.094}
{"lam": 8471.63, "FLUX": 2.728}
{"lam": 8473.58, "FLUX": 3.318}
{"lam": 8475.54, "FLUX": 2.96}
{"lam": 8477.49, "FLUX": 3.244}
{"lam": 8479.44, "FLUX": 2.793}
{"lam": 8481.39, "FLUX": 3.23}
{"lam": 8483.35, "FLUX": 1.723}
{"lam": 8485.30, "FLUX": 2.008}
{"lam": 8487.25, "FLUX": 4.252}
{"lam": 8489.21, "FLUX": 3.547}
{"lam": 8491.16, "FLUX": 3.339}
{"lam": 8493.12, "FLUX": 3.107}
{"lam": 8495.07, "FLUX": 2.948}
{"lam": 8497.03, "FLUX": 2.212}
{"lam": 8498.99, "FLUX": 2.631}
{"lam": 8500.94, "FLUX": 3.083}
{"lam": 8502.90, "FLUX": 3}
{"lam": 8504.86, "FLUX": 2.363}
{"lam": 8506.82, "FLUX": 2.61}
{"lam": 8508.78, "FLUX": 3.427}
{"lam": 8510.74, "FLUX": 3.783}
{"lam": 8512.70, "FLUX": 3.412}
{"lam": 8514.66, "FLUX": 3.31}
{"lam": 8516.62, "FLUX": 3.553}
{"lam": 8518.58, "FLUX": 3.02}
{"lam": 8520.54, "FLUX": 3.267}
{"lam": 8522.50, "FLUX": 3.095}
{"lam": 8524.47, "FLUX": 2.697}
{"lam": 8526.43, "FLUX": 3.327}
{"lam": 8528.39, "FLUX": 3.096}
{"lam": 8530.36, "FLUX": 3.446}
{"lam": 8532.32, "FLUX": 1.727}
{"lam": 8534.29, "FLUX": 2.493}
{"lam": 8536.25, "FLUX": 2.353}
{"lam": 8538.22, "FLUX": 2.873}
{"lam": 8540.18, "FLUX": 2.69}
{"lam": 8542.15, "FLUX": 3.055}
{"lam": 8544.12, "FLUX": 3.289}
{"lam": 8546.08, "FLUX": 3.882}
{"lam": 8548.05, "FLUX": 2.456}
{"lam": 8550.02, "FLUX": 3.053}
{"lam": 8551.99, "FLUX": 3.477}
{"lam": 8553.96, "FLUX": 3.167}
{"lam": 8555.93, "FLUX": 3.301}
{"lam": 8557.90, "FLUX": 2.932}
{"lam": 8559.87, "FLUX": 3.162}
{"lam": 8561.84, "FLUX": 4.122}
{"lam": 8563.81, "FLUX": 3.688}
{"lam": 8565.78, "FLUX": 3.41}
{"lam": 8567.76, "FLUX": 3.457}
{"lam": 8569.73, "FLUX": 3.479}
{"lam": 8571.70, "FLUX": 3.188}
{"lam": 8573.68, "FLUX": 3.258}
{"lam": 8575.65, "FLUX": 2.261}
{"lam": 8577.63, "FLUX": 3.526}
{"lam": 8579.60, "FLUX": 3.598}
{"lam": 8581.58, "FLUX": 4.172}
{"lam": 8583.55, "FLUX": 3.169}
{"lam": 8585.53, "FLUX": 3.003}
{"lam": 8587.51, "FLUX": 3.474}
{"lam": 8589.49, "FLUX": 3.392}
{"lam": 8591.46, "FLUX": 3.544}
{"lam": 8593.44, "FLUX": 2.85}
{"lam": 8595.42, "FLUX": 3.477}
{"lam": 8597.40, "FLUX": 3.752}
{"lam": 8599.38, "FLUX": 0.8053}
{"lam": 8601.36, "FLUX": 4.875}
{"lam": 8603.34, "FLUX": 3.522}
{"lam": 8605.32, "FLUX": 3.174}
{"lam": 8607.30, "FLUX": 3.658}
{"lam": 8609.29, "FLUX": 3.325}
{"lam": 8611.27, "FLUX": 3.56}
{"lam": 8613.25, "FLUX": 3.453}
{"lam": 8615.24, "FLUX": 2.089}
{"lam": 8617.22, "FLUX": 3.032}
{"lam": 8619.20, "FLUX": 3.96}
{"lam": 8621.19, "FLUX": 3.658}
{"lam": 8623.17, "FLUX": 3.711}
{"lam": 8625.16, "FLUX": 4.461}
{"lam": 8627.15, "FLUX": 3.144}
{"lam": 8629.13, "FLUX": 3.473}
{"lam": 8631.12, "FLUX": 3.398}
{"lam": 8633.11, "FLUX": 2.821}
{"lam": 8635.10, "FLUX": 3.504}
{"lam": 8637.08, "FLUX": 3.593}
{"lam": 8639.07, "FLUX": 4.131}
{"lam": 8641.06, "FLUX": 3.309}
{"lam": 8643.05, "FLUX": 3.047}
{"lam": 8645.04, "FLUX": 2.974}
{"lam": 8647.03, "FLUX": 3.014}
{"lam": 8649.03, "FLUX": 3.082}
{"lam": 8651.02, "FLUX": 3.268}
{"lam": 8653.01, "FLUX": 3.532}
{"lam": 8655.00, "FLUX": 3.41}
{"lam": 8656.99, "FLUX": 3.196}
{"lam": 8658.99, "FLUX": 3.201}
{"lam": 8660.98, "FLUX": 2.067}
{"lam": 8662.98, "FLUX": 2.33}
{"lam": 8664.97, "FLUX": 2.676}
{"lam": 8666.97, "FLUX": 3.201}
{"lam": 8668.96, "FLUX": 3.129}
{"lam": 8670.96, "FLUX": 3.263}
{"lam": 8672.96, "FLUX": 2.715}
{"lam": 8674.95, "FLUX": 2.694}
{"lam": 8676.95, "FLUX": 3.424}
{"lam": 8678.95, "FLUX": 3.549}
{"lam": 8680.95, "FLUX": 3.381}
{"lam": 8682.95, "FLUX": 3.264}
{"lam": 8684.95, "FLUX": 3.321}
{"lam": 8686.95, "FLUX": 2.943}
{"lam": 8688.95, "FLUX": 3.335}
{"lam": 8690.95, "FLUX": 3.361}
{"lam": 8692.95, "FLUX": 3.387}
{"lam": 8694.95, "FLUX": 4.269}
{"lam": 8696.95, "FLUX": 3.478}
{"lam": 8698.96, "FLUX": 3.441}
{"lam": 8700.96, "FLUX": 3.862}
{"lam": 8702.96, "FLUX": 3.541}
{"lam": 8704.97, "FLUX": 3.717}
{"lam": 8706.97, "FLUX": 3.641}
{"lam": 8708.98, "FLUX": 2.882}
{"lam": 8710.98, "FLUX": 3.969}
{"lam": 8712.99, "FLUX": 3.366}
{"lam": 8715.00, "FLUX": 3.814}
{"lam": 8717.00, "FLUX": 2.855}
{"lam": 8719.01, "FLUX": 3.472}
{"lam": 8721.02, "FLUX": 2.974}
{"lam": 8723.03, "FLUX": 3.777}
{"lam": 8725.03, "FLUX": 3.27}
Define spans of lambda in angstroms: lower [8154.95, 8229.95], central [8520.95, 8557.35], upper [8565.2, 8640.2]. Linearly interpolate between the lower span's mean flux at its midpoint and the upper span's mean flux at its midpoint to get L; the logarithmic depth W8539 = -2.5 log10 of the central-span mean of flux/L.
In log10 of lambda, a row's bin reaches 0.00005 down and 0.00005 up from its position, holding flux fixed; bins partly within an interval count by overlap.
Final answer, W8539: 0.147 mag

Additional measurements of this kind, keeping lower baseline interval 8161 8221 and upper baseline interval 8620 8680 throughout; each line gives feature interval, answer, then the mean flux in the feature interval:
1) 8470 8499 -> 0.147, 2.93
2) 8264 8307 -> -0.046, 3.64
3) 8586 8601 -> 0.053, 3.12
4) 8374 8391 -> 0.024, 3.35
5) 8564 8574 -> -0.032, 3.39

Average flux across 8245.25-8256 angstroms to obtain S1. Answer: 3.76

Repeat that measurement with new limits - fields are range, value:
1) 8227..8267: 3.67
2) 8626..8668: 3.17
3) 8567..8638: 3.36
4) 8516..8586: 3.16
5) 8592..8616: 3.23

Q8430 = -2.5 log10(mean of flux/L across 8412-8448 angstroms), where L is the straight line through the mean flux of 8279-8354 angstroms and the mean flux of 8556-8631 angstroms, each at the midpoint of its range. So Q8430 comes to 0.12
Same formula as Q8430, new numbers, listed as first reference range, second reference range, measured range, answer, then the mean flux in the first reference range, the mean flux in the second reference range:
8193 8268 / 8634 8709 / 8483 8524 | 0.11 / 3.58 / 3.27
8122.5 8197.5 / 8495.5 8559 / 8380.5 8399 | -0.06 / 3.65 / 3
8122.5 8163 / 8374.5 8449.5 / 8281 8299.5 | -0.04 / 3.71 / 3.28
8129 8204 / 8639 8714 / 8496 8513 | 0.16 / 3.62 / 3.26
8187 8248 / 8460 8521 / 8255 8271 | -0.04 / 3.57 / 3.13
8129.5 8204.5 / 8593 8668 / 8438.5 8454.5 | 0.14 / 3.62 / 3.26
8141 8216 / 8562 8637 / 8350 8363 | 0.03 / 3.62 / 3.37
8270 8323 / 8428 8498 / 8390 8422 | -0.05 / 3.6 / 3.21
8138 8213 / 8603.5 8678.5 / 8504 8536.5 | 0.11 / 3.62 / 3.24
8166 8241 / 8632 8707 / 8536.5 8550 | 0.12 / 3.56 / 3.26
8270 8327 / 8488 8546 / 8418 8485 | 0.01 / 3.61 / 3.01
